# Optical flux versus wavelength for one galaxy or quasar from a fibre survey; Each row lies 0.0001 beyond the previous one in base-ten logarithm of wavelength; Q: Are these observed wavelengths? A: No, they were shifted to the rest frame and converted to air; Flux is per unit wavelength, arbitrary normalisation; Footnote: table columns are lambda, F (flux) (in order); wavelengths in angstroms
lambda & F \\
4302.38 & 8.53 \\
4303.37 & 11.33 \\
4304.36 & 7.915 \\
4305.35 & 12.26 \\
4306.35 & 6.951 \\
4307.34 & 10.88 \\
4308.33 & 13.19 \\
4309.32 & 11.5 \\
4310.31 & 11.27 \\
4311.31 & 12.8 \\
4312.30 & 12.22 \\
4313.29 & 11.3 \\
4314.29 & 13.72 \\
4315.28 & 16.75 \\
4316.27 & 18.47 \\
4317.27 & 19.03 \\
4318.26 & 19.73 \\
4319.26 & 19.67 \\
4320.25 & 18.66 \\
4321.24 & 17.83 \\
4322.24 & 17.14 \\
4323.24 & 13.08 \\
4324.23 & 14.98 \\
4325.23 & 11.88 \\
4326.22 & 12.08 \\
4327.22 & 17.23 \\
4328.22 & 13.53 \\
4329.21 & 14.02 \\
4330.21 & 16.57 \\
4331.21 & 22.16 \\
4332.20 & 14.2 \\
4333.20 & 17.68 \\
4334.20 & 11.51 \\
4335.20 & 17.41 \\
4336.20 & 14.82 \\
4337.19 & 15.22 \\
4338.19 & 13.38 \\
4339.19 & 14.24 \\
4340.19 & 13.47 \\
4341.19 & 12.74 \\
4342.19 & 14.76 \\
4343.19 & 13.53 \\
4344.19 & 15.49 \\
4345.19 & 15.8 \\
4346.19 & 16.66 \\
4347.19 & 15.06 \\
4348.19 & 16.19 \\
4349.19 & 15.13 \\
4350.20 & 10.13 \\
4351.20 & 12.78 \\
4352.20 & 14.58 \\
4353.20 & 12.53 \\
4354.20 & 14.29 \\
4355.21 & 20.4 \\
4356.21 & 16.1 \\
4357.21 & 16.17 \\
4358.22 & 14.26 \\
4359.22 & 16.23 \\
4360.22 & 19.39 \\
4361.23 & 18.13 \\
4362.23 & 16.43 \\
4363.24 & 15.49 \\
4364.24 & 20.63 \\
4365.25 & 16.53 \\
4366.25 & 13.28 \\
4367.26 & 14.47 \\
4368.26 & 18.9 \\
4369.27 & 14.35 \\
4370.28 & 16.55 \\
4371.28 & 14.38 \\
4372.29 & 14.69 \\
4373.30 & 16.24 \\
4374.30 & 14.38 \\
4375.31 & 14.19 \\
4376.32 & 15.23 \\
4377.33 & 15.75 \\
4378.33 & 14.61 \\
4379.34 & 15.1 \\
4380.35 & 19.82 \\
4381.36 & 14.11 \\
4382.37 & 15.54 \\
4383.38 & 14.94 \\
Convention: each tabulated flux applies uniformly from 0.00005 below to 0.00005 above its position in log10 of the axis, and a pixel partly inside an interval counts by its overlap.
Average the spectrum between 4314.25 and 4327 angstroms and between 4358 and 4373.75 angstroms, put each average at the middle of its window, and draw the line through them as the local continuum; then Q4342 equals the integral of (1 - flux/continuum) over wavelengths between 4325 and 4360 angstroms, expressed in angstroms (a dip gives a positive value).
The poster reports 3.0 angstroms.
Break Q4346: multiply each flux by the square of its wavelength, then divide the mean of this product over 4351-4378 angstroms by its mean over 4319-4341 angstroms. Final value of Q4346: 1.0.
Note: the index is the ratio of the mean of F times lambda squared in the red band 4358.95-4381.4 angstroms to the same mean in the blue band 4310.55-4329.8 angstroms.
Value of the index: 1.07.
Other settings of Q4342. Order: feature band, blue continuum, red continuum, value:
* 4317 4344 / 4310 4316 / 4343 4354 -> -3.4 angstroms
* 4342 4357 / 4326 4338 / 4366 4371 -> 0.6 angstroms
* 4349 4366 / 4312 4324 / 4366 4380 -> -0.3 angstroms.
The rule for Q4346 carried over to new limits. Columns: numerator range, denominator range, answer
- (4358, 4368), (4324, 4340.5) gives 1.12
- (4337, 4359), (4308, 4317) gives 1.10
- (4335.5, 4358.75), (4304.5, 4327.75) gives 1.04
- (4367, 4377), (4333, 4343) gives 1.08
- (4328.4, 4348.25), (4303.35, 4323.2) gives 1.08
